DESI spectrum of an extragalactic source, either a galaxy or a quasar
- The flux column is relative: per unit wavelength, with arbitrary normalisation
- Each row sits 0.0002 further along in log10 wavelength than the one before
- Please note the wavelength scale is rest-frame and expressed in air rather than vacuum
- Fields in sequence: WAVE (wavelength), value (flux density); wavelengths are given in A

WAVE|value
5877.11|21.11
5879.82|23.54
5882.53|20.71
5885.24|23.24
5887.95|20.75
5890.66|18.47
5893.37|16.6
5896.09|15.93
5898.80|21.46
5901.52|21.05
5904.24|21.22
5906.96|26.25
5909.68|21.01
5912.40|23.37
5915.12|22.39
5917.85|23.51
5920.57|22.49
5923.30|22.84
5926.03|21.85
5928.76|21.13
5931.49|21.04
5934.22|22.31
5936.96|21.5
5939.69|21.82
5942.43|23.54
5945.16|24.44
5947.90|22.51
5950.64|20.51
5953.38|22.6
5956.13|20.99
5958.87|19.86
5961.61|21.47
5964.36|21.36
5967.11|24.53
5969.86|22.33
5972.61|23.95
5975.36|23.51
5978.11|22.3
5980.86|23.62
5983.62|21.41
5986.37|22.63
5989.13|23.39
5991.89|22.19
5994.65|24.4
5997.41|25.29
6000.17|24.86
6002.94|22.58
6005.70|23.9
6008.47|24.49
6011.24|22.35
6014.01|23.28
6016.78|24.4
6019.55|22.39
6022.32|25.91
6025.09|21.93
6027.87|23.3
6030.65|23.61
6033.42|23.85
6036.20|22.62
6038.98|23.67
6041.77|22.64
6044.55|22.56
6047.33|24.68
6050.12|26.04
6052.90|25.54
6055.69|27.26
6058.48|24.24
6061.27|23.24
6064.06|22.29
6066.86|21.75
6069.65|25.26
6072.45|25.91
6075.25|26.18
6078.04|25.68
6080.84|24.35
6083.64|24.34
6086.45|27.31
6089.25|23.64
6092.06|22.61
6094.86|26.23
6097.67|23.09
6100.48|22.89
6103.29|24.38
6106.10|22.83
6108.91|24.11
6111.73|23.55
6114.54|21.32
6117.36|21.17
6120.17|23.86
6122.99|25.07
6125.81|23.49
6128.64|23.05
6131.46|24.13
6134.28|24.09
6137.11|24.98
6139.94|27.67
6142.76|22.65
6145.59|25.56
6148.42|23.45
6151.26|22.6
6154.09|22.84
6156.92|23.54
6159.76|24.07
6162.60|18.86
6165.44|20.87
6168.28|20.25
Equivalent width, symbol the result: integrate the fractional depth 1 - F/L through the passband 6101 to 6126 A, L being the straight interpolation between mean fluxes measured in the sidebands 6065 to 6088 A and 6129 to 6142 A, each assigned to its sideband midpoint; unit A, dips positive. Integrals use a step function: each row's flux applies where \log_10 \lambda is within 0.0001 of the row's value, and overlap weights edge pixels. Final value 1.68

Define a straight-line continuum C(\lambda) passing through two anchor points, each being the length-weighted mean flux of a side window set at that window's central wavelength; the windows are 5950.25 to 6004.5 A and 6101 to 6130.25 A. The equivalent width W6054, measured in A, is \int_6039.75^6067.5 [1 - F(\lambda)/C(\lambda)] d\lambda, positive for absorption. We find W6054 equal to -1.3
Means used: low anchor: 22.7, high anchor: 23.3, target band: 24.1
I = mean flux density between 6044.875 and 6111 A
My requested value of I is 24.5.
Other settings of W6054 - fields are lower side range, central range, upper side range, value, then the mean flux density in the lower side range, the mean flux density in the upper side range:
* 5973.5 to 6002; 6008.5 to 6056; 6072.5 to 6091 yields 0.84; 23.4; 25.2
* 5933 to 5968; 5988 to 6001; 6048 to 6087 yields -0.49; 22.1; 24.9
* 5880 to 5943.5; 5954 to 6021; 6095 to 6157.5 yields -2.03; 21.5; 23.7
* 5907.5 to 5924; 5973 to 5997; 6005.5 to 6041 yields 0.17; 22.8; 23.5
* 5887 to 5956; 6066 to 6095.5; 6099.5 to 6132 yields -2.39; 21.6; 23.3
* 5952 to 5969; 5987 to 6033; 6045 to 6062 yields -0.15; 21.8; 25.1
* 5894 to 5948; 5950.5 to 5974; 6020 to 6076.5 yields 0.67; 22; 24.1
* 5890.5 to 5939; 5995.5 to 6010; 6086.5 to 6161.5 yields -1.16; 21.4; 23.8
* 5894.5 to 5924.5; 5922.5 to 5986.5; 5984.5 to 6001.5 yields 1.82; 21.9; 23.7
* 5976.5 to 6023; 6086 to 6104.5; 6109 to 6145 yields -0.33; 23.5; 23.8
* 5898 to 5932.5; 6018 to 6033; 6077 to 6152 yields -0.14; 22.3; 24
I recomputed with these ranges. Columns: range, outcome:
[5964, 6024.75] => 23.4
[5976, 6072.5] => 23.7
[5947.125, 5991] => 22.3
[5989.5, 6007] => 23.8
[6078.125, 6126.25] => 23.8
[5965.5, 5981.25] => 23.3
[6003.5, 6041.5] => 23.5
